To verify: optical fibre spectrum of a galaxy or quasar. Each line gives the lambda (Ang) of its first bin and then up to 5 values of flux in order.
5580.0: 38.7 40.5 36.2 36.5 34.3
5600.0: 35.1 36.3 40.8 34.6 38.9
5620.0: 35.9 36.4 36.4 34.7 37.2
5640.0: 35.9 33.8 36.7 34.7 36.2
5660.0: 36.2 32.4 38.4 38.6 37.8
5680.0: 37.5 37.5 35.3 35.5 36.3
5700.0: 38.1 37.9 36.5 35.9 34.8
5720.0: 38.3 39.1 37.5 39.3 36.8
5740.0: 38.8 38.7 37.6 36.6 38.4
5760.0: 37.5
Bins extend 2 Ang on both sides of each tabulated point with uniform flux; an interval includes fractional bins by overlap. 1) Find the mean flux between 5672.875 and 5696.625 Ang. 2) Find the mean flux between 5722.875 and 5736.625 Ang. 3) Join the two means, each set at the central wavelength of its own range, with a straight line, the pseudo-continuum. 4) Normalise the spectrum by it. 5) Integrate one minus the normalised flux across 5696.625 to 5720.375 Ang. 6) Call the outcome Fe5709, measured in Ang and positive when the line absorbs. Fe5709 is 0.5 Ang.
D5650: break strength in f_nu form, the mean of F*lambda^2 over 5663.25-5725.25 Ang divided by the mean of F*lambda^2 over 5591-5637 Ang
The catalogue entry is 1.04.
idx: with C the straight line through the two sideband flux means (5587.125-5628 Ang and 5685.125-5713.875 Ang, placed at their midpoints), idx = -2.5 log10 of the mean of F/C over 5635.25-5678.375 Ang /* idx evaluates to 0.01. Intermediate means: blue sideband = 36.5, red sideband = 36.5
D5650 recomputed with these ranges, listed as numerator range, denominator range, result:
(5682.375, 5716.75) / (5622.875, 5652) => 1.04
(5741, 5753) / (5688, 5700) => 1.07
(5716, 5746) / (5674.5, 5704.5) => 1.05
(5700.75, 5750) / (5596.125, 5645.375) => 1.08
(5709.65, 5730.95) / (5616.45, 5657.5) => 1.07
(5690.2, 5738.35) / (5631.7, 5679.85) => 1.05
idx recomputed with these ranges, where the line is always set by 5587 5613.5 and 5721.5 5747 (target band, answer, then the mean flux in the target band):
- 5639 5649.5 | 0.048 mag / 35.4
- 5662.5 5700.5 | 0.023 mag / 36.7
